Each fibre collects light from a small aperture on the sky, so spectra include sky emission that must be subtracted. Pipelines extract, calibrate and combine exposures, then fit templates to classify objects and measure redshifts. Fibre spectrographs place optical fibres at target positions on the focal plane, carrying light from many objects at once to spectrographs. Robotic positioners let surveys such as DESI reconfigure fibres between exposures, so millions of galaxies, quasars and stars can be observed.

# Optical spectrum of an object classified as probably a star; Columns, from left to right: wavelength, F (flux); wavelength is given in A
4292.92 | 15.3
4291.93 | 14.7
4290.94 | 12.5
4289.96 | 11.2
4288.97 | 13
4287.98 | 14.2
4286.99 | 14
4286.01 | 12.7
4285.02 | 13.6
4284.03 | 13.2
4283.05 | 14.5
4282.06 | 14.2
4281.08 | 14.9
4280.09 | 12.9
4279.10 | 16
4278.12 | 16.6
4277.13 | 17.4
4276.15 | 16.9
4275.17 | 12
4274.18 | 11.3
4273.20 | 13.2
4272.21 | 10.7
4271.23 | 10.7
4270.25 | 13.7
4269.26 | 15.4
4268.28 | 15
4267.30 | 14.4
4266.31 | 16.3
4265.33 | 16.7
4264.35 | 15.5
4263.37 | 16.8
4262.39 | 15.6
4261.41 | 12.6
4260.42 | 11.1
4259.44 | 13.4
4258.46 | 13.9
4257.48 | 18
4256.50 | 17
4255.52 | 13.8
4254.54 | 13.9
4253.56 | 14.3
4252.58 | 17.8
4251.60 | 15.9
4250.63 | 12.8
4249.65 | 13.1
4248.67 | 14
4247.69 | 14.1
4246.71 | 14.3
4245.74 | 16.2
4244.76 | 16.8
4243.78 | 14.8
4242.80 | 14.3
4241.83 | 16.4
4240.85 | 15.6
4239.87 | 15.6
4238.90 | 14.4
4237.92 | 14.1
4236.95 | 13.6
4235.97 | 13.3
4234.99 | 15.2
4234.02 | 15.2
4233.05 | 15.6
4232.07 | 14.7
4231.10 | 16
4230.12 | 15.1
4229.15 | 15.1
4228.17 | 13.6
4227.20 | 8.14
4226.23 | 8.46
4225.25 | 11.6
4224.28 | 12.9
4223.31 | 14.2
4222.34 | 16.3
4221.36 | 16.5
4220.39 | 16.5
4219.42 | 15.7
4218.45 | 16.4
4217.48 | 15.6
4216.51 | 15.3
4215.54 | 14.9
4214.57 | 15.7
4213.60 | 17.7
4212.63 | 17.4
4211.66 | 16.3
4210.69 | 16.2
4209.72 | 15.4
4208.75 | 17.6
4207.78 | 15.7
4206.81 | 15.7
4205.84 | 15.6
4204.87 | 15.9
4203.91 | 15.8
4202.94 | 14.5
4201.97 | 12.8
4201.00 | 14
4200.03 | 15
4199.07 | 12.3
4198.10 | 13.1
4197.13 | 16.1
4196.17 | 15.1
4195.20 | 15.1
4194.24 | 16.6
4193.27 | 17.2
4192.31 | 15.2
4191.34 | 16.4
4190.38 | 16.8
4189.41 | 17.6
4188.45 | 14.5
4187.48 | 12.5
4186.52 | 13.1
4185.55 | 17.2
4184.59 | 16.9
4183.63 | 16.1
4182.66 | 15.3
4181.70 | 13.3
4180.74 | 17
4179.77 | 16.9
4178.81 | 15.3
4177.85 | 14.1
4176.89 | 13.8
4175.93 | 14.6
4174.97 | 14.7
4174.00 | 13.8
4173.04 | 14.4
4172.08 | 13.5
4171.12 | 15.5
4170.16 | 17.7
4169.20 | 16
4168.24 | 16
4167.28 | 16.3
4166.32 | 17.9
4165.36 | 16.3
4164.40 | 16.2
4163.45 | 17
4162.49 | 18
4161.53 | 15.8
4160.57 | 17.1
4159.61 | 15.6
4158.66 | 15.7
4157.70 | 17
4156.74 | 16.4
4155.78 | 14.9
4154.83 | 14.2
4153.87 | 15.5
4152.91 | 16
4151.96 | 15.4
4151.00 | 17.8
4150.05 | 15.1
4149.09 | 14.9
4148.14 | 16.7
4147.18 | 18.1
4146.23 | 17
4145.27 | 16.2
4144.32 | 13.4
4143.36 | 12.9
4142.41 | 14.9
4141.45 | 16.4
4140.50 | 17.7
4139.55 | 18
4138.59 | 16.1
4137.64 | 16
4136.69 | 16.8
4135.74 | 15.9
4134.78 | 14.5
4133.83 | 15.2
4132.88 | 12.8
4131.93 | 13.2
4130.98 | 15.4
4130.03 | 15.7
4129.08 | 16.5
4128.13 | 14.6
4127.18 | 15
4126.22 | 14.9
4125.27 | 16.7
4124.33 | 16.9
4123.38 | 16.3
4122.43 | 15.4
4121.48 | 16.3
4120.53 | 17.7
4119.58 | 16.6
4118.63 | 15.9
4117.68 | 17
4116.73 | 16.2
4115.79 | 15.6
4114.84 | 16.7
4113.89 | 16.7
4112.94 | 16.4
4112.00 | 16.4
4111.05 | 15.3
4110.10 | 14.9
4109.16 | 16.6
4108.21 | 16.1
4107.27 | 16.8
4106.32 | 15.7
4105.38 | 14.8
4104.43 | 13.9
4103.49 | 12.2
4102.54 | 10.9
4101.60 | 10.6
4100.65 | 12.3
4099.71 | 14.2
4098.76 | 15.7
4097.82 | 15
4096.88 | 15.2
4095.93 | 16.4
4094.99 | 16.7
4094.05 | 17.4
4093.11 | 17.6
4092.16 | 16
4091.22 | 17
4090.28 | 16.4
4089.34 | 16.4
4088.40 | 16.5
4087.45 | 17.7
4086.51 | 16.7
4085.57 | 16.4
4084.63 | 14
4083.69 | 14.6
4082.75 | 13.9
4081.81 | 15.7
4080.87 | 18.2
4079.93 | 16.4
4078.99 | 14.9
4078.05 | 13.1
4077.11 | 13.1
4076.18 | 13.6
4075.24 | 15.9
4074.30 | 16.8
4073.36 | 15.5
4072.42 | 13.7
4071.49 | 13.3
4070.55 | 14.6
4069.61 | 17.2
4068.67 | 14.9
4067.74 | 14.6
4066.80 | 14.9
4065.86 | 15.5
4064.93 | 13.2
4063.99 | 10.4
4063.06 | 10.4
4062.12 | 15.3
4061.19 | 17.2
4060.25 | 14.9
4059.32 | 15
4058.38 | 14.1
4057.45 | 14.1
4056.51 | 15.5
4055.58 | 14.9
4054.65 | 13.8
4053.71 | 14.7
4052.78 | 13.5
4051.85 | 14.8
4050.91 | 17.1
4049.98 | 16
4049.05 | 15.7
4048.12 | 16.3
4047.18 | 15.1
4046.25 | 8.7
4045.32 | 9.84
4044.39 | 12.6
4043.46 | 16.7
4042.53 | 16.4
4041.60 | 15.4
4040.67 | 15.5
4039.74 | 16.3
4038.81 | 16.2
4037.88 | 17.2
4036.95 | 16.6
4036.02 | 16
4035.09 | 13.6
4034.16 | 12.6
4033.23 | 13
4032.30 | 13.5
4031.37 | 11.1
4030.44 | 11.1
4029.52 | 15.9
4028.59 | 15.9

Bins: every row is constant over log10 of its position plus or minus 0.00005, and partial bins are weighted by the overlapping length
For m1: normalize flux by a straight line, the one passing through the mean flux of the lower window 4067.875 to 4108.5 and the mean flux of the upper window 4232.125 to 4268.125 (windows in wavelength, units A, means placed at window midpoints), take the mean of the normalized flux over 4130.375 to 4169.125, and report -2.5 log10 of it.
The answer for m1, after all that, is -0.058 mag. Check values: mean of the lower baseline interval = 15.2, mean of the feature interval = 15.9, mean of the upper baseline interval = 14.9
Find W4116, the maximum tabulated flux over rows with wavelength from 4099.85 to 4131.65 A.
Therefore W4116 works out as 17.7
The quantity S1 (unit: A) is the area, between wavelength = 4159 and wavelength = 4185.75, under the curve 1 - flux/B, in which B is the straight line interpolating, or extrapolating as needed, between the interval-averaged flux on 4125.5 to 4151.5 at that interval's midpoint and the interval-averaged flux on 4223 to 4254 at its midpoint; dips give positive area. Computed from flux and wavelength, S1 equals -1.1 A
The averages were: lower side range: 15.6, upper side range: 14.3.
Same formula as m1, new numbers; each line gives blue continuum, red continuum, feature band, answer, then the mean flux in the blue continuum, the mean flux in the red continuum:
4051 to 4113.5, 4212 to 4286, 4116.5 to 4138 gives -0.06 mag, 15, 14.6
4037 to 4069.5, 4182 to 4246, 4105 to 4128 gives -0.09 mag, 14.7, 15.1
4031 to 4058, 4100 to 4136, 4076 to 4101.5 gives -0.04 mag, 14.6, 15.3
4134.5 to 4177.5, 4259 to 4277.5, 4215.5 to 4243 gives 0.02 mag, 15.9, 14.1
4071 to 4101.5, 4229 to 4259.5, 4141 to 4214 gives -0.03 mag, 15.4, 15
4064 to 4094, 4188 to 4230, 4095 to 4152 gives -0.02 mag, 15.4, 15.1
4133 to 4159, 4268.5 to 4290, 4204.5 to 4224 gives -0.08 mag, 15.8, 13.8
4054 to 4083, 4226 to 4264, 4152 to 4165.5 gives -0.11 mag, 14.7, 14.5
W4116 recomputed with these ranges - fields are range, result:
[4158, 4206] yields 18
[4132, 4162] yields 18.1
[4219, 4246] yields 16.8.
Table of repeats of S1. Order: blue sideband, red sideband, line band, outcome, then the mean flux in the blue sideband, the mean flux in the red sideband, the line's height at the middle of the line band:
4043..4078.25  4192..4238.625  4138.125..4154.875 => -1.4 A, 14.4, 14.9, 14.7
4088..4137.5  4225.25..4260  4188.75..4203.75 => -0.3 A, 15.5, 14.5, 14.9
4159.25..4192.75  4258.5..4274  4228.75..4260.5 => -1.0 A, 15.7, 14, 14.4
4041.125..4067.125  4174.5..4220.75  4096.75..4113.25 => 0.2 A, 14.4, 15.5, 14.8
